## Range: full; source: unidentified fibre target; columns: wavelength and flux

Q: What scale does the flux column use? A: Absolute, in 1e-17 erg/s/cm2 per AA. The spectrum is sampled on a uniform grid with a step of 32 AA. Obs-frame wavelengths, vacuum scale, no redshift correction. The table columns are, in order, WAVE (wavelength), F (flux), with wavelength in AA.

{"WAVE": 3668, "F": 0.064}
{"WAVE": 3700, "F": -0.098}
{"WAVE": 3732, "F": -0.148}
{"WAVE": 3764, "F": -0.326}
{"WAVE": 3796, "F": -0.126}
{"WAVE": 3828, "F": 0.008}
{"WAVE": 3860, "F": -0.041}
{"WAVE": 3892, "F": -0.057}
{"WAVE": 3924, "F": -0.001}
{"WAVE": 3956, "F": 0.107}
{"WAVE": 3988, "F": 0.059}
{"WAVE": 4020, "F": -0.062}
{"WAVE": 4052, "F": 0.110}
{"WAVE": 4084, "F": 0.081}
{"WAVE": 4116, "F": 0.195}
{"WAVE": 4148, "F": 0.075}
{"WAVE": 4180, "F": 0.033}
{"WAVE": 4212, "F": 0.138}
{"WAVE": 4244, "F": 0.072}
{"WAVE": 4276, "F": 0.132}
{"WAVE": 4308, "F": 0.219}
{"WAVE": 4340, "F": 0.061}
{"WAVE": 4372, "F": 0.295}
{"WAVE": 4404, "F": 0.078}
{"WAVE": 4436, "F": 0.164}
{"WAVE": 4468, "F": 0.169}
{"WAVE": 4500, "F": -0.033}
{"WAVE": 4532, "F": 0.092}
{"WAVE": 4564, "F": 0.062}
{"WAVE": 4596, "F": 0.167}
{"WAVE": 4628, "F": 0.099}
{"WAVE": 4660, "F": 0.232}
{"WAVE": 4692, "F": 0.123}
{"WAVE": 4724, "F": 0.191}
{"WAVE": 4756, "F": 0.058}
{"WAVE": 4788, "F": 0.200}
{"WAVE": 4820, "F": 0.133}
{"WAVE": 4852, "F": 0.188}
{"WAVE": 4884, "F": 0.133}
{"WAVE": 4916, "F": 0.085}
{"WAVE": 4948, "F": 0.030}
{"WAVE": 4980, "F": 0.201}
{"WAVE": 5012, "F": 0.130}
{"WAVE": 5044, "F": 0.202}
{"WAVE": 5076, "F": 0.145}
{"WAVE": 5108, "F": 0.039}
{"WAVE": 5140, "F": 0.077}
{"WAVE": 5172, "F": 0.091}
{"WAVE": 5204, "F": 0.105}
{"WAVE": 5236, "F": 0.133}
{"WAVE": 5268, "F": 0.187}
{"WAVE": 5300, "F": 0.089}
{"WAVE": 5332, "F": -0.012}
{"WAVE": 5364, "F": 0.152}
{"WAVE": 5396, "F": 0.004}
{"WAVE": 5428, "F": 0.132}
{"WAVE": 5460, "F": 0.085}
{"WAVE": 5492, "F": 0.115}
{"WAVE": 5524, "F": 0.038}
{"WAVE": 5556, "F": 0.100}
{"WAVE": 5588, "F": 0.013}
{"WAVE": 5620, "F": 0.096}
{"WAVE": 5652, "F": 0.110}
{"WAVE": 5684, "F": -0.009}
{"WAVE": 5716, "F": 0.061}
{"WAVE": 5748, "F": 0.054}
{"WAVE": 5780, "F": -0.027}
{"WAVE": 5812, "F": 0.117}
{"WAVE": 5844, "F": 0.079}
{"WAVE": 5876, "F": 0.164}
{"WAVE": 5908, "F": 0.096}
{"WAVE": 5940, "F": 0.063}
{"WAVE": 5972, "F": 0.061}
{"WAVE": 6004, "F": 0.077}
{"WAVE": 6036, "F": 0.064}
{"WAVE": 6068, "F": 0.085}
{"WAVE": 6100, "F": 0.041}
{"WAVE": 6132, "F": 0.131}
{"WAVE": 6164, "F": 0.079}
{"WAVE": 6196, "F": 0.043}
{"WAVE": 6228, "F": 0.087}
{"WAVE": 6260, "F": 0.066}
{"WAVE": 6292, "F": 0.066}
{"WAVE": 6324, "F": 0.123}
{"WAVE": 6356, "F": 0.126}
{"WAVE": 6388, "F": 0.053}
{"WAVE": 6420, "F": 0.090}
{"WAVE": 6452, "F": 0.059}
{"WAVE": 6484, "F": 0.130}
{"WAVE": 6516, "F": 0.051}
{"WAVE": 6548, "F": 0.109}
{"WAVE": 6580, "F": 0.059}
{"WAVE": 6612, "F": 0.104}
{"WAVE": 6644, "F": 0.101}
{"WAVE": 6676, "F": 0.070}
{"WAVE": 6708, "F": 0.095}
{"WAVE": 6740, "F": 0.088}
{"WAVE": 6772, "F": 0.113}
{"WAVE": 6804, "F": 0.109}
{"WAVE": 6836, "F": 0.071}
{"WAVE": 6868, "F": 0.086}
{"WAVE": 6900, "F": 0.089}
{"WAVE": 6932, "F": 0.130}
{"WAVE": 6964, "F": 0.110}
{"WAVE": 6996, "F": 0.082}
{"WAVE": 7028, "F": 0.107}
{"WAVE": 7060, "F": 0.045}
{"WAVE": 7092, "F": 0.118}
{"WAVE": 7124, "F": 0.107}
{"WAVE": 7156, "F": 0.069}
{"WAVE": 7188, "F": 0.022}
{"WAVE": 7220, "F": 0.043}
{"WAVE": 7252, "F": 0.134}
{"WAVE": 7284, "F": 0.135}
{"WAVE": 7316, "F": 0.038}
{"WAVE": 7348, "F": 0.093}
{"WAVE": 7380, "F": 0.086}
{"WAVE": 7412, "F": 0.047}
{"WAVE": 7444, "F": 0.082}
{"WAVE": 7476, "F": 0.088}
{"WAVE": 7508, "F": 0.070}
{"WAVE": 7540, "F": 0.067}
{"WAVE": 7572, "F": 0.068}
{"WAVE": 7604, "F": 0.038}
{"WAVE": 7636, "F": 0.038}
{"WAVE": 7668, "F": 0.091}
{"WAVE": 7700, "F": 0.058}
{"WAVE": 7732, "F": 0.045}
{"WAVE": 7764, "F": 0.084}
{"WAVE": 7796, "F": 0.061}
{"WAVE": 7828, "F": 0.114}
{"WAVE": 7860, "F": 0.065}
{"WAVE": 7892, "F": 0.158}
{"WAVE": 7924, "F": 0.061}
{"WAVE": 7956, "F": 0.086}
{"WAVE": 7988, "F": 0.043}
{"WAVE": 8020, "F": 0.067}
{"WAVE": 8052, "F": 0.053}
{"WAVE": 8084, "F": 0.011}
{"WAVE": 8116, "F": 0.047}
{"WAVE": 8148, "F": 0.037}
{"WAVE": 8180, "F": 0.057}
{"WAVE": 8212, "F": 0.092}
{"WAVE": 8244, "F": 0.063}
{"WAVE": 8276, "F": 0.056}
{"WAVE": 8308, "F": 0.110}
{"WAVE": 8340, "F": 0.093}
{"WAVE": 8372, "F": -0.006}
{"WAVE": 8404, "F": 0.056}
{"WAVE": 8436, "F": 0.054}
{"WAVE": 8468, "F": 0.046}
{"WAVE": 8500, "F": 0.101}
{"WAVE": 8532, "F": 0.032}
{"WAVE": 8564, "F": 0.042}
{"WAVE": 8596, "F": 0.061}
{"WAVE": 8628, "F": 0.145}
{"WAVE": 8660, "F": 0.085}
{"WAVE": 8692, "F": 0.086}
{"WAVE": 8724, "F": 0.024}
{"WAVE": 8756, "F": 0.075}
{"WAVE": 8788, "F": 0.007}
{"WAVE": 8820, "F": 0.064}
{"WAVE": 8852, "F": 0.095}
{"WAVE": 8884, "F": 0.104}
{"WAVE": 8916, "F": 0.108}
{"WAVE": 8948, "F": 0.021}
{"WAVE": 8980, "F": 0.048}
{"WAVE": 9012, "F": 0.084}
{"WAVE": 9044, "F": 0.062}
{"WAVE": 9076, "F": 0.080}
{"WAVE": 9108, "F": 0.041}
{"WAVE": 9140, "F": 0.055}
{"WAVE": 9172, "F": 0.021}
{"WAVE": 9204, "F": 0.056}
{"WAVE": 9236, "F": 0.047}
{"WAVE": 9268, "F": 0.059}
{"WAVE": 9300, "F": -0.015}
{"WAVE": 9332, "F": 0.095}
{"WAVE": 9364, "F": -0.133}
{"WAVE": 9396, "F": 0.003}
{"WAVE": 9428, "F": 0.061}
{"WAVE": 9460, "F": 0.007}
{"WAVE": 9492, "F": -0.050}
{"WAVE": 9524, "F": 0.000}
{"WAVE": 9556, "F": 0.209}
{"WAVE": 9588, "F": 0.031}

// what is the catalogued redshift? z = 1.60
